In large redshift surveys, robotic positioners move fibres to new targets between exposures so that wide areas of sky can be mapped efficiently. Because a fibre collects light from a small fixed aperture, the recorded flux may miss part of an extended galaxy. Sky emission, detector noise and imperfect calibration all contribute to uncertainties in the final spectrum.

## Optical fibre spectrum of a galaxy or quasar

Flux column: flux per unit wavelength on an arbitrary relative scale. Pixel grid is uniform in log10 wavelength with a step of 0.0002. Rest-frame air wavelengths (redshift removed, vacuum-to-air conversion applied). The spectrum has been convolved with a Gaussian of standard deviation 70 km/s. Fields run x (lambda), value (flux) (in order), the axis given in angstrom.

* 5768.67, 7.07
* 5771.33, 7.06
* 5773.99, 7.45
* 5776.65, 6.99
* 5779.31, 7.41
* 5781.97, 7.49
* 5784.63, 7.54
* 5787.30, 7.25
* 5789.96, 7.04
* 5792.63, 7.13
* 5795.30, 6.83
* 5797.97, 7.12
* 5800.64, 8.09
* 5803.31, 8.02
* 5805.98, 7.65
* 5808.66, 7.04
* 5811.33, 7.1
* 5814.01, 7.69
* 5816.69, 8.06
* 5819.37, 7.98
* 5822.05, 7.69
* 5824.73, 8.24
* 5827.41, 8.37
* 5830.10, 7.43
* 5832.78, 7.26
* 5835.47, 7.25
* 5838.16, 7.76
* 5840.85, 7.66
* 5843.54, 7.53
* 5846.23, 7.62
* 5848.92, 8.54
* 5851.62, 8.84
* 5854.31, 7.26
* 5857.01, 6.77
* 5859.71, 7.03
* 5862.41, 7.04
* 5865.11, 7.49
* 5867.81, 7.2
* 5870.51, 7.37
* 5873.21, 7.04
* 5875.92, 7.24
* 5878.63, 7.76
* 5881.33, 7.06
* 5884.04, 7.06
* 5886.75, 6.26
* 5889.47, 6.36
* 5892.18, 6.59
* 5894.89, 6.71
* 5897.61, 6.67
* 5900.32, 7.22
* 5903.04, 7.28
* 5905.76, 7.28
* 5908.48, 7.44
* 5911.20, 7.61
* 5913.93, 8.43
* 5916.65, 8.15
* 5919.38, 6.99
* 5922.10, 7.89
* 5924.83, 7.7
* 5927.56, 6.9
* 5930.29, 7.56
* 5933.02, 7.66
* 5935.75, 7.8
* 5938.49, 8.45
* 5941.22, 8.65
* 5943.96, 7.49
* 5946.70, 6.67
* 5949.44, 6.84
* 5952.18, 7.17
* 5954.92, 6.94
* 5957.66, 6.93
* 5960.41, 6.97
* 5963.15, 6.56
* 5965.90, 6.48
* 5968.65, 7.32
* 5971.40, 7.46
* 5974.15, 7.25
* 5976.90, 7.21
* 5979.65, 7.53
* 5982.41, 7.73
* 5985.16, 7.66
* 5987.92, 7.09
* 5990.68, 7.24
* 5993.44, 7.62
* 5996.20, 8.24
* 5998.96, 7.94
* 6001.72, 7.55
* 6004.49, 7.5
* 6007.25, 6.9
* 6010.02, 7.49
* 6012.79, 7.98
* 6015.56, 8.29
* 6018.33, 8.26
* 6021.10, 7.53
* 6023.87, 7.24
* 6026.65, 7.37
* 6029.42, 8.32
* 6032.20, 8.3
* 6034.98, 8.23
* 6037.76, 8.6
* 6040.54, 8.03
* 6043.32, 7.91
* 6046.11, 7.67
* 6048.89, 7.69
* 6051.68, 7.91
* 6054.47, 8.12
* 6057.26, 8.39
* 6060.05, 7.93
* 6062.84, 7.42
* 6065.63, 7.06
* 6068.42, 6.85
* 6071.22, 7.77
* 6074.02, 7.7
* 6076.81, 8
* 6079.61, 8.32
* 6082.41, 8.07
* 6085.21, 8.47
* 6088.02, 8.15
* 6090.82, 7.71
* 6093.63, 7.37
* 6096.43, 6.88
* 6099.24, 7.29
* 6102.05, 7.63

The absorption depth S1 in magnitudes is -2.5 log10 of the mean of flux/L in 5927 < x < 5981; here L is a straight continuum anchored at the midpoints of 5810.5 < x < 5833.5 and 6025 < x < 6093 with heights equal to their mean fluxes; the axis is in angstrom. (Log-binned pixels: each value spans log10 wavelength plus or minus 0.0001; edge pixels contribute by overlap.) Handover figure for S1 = 0.08 mag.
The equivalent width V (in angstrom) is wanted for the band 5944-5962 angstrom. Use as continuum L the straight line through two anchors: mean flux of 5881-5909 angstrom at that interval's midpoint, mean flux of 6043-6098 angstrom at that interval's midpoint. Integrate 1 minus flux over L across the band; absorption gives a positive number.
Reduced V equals 0.5 angstrom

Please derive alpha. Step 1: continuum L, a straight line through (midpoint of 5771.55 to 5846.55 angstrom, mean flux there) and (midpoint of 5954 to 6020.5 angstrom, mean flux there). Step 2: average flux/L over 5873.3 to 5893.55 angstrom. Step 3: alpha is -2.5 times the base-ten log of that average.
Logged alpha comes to 0.086 mag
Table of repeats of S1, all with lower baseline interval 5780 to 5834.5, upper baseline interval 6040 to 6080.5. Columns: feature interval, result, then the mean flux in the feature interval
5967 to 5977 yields 0.057 mag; 7.3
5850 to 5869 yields 0.029 mag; 7.39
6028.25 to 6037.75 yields -0.078 mag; 8.32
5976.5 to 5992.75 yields 0.040 mag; 7.43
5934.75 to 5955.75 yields 0.023 mag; 7.51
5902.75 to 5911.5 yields 0.035 mag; 7.39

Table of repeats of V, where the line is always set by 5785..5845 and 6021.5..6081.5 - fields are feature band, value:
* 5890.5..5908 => 1.6 angstrom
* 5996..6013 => 0.4 angstrom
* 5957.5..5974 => 1.6 angstrom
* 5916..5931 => 0.4 angstrom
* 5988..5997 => 0.2 angstrom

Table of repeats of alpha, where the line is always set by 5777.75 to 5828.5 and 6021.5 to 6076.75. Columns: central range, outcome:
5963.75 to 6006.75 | 0.05 mag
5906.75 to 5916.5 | -0.02 mag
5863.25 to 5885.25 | 0.05 mag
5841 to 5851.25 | -0.05 mag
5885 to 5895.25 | 0.18 mag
